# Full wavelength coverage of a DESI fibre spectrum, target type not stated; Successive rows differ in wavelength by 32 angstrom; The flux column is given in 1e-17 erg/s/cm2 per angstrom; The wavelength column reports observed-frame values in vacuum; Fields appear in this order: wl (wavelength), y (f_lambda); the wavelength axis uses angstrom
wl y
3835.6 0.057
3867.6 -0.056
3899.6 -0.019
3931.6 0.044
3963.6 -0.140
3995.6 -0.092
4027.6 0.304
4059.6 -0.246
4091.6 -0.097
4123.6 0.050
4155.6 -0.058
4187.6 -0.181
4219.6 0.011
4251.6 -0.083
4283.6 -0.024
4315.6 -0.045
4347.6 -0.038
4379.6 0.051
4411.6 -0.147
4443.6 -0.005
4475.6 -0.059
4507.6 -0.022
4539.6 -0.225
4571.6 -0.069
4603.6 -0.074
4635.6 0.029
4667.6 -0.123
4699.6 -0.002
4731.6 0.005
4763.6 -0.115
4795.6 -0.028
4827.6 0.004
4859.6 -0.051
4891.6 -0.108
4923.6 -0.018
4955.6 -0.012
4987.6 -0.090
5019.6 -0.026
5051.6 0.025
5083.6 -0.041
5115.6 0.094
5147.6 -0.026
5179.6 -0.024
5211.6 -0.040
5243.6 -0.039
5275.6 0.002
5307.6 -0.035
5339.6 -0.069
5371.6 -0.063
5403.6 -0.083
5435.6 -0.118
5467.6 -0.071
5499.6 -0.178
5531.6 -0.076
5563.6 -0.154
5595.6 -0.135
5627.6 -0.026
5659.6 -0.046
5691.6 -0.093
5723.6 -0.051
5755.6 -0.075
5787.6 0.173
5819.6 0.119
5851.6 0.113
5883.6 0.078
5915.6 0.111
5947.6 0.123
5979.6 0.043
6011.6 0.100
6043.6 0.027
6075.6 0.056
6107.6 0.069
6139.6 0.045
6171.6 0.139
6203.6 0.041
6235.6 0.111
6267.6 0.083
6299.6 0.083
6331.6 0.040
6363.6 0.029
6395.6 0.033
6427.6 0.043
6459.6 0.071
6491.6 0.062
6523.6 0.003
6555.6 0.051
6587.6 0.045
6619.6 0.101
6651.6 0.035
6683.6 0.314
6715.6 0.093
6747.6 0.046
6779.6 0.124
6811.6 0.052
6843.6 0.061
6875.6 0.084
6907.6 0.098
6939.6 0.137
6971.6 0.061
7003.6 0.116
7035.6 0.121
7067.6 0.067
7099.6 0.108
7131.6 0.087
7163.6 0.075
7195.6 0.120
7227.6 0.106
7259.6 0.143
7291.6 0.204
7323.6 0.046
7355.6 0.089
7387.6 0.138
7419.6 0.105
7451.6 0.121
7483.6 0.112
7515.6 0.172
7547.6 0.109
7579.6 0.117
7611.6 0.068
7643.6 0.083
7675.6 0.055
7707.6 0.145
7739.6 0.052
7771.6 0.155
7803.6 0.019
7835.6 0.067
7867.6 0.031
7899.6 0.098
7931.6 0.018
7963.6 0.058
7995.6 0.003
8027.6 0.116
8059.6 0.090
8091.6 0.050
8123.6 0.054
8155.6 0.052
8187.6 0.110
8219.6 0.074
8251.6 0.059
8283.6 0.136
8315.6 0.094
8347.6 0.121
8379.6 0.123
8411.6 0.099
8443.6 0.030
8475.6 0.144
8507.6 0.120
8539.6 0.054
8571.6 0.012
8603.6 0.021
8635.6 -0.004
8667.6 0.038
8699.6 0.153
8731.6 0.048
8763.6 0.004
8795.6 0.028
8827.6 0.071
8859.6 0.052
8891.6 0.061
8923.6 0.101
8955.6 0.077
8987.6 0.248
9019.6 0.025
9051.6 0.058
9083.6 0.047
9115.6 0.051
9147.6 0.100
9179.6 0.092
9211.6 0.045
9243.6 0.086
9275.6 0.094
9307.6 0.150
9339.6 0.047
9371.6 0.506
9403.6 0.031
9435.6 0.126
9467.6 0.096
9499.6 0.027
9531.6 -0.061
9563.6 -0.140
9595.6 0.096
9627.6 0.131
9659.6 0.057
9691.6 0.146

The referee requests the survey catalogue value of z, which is 0.79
